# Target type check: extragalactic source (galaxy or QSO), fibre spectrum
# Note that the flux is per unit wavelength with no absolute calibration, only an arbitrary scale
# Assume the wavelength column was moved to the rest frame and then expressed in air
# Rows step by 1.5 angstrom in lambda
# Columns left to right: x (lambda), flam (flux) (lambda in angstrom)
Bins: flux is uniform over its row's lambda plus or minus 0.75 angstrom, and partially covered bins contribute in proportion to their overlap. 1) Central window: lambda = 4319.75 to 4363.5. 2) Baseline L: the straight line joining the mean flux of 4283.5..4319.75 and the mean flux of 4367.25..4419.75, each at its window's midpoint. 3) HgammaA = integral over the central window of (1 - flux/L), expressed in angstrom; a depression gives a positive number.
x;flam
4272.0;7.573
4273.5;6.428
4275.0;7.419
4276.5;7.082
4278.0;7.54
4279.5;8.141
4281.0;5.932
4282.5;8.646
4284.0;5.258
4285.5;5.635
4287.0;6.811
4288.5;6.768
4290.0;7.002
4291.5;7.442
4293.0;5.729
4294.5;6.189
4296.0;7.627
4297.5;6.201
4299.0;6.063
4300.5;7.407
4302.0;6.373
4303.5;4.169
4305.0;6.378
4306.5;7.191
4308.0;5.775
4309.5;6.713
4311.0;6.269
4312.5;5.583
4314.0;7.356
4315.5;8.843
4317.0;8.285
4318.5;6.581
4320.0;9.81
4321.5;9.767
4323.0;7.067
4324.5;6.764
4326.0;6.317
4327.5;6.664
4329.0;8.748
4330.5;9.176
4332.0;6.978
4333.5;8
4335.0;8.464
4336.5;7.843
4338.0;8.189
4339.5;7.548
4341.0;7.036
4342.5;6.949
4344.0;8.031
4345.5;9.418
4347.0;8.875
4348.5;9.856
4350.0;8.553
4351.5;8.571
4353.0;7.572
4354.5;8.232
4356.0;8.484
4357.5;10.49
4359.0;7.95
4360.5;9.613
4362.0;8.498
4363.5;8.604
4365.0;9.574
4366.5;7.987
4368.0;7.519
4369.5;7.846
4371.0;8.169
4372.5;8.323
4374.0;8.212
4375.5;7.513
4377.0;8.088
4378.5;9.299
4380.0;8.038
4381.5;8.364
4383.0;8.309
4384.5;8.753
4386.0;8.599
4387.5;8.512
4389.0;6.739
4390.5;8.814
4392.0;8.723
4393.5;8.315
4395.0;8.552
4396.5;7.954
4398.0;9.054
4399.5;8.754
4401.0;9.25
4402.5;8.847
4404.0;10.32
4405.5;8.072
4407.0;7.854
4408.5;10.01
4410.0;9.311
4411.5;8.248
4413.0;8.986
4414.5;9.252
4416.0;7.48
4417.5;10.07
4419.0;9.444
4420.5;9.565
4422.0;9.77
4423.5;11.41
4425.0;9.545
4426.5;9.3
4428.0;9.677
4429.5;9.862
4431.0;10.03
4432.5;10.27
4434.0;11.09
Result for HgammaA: -4.6 angstrom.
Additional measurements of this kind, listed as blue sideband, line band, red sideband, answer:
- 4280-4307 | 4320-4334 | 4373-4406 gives -1.2 angstrom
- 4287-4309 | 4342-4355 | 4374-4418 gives -1.6 angstrom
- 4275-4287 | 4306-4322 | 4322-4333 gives -0.3 angstrom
